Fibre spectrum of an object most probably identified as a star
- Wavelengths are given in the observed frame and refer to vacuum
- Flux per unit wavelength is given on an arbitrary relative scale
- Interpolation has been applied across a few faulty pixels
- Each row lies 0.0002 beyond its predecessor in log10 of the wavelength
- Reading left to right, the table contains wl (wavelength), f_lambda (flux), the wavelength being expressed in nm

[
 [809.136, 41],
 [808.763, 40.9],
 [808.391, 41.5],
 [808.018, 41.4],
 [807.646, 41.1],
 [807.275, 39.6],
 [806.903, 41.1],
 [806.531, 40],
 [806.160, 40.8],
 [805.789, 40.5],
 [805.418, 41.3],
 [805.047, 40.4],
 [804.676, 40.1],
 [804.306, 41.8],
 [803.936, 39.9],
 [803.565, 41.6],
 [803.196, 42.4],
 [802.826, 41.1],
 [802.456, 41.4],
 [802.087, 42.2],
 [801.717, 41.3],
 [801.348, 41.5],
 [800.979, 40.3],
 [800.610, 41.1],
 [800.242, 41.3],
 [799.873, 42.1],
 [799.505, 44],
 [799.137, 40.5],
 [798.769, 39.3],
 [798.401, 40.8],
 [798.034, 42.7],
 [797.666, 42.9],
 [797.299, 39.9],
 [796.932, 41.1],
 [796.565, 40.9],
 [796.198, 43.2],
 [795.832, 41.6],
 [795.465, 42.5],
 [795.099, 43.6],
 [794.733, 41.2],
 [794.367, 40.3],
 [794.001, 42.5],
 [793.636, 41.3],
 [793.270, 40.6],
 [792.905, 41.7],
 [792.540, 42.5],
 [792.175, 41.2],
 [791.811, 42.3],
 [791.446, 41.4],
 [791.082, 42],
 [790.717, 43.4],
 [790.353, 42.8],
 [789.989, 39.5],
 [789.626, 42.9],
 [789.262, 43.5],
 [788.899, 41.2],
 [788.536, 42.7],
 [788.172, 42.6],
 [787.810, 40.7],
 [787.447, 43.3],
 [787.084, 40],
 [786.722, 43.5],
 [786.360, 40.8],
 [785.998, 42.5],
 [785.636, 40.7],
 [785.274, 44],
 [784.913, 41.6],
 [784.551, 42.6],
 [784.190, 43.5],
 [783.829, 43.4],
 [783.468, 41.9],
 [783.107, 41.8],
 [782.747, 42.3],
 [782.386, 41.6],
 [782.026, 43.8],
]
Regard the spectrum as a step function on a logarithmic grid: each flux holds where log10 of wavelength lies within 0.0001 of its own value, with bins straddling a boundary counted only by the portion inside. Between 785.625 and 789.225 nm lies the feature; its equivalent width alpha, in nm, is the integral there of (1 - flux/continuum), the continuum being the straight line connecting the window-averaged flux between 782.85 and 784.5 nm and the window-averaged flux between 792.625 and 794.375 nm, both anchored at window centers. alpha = 0.02 nm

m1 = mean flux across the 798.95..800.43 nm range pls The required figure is 42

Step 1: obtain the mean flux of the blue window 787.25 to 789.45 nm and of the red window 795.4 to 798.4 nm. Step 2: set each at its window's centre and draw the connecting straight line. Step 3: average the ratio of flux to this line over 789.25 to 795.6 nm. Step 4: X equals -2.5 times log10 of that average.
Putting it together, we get 0.00 mag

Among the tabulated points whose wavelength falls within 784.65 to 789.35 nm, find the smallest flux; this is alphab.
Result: 40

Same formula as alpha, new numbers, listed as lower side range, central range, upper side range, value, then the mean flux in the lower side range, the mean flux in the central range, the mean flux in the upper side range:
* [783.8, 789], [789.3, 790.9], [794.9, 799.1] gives -0.011 nm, 42.2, 42.3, 41.6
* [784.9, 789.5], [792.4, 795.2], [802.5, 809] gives 0.003 nm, 42.1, 41.6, 40.9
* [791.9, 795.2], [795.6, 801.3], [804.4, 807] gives -0.032 nm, 41.6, 41.5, 40.6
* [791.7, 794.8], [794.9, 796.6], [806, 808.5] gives -0.045 nm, 41.5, 42.5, 40.8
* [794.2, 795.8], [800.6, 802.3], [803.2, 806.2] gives -0.003 nm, 41.9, 41.3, 40.9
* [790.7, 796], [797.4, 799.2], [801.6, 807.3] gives 0.010 nm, 41.8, 41.2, 41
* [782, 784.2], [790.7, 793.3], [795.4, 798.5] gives 0.008 nm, 42.5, 41.9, 41.7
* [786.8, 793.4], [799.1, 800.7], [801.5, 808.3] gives -0.025 nm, 41.9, 42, 41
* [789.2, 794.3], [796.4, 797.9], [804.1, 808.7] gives 0.009 nm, 41.9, 41.2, 40.8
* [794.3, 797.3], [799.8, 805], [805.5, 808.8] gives -0.009 nm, 41.7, 41.2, 40.8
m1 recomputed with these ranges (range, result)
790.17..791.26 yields 42.7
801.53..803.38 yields 41.7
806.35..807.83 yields 40.5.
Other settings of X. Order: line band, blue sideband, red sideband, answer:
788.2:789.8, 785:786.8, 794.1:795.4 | -0.01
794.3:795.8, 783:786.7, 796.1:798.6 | -0.01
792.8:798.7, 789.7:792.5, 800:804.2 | 0.00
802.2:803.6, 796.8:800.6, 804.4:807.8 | -0.02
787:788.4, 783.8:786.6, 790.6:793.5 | 0.01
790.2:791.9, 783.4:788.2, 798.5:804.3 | -0.01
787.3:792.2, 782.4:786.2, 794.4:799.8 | 0.00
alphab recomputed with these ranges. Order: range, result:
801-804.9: 39.9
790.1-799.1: 39.3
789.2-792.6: 39.5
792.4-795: 40.3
